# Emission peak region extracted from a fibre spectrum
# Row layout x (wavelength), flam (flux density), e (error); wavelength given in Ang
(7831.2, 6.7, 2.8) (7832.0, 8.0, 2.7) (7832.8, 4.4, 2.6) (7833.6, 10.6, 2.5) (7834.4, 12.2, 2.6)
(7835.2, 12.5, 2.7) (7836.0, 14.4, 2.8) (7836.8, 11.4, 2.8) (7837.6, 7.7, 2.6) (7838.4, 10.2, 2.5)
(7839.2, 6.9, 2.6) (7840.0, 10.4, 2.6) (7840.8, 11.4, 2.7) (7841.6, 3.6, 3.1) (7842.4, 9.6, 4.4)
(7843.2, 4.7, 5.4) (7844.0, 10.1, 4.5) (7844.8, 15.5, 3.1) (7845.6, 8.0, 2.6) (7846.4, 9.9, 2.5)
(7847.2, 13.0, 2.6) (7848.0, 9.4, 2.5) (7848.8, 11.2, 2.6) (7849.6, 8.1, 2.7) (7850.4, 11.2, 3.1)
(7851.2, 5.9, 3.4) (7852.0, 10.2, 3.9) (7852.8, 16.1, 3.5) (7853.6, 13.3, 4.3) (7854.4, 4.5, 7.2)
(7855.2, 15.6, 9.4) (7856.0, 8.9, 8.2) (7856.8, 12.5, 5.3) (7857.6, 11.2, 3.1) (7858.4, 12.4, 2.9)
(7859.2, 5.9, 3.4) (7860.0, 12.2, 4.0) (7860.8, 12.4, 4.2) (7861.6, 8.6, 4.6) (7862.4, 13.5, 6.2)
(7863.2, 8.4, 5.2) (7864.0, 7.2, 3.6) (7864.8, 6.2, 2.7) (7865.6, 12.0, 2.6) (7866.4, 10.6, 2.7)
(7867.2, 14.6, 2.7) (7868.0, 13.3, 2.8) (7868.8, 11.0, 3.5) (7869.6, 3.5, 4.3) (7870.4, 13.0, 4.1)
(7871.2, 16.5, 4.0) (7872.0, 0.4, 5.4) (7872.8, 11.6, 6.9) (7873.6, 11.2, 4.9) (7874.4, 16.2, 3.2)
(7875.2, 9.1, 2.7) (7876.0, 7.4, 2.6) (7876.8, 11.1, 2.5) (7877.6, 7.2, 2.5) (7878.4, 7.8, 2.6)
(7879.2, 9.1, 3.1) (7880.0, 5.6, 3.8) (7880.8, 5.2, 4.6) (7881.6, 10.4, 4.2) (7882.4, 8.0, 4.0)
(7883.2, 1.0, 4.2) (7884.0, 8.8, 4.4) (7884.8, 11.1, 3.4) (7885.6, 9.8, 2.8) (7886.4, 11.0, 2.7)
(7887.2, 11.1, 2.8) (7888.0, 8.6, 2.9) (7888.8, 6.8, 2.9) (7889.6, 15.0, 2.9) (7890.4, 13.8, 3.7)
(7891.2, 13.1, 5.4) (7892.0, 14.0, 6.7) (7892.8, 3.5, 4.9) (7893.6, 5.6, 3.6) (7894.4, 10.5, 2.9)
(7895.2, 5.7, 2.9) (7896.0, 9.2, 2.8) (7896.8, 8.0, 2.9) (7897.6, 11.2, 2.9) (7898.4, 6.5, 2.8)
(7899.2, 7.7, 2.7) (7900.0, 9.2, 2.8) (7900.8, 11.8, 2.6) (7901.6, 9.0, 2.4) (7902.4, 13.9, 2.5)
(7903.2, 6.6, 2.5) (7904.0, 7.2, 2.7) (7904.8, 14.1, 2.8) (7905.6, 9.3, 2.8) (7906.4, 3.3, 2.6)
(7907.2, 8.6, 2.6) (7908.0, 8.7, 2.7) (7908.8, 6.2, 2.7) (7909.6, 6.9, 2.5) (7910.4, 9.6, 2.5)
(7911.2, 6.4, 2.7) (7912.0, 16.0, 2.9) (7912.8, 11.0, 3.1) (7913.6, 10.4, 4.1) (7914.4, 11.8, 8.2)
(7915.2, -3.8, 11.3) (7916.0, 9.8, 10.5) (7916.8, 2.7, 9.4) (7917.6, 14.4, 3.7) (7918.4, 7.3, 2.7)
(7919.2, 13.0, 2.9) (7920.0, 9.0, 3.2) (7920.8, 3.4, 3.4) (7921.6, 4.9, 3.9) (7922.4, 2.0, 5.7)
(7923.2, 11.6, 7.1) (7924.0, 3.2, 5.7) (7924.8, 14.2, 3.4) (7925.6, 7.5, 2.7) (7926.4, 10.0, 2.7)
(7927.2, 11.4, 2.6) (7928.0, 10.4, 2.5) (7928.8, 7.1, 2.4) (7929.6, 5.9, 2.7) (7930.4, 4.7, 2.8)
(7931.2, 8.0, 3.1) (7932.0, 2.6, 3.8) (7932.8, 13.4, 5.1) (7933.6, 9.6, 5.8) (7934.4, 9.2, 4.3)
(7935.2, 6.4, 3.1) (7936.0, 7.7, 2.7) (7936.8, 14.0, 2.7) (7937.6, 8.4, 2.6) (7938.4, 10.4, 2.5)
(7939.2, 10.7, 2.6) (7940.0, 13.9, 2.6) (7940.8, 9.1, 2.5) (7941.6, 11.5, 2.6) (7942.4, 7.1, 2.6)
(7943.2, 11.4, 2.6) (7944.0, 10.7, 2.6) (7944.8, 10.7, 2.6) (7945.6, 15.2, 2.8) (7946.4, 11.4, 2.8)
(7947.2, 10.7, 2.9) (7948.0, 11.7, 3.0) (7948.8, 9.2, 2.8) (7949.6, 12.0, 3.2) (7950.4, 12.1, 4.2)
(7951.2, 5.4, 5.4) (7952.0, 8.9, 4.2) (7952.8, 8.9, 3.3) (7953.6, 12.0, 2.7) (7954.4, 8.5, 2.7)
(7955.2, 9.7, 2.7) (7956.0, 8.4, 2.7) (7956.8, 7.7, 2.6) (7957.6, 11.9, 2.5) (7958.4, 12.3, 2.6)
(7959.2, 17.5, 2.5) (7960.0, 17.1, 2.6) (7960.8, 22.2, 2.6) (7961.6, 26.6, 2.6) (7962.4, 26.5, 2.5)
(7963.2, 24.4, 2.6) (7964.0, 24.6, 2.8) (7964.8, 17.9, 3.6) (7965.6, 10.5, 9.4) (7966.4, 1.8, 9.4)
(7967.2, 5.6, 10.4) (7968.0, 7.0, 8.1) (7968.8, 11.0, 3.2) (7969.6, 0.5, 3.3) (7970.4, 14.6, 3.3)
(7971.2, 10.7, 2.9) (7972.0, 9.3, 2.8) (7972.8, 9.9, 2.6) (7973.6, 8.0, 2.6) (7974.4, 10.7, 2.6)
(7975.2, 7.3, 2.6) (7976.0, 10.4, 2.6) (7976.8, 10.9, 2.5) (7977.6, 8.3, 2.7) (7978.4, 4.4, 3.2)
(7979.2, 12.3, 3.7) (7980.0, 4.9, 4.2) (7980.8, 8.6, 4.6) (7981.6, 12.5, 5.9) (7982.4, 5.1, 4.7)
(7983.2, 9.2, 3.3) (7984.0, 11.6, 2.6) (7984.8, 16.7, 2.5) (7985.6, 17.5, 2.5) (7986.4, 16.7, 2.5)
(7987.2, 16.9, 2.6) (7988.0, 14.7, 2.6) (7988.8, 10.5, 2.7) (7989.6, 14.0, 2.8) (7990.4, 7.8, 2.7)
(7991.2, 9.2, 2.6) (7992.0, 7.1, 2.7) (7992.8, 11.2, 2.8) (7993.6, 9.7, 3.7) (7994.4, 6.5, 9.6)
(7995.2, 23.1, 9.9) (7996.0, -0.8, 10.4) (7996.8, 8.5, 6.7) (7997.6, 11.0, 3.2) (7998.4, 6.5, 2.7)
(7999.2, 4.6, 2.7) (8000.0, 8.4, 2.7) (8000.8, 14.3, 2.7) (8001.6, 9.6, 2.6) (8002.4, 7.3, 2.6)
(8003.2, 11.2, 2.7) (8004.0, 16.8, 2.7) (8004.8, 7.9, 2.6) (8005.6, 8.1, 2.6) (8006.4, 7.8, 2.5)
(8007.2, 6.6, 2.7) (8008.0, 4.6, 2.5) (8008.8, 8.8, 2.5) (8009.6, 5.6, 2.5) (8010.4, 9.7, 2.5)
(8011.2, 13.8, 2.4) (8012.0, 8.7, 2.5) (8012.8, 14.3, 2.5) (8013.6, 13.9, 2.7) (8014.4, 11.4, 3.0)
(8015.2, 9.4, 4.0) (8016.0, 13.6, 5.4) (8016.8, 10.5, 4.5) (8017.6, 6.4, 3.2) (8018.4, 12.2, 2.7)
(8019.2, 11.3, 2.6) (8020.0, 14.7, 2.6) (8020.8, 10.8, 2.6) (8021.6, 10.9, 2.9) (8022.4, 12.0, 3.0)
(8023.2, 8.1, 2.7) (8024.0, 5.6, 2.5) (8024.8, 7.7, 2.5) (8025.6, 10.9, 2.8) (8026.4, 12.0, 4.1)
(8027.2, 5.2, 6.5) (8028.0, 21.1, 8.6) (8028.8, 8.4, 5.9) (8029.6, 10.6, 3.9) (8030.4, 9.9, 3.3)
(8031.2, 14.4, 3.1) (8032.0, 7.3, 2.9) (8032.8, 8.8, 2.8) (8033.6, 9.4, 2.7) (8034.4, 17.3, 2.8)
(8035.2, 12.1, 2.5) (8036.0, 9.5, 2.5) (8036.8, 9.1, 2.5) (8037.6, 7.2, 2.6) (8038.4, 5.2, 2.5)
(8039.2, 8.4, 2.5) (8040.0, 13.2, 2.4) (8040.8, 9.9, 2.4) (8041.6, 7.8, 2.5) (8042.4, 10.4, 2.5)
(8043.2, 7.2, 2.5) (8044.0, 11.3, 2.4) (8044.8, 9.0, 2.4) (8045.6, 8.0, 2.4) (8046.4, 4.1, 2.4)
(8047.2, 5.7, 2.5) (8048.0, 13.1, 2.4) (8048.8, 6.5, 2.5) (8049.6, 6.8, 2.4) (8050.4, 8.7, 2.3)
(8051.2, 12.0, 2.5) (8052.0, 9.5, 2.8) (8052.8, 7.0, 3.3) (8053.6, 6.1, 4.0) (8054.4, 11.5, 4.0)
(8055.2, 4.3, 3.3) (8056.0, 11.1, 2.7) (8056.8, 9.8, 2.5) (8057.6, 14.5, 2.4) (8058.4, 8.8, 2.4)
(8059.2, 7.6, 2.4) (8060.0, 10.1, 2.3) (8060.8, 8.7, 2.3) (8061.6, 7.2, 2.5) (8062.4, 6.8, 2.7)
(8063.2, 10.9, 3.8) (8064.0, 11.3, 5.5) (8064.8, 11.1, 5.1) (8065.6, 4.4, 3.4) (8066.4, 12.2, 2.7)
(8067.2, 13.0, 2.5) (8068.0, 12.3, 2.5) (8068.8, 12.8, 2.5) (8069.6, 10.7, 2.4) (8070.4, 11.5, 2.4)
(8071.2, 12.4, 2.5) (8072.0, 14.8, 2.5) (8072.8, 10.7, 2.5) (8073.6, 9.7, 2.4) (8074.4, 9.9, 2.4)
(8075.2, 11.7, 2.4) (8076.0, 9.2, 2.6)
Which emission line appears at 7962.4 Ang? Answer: H-alpha 6563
